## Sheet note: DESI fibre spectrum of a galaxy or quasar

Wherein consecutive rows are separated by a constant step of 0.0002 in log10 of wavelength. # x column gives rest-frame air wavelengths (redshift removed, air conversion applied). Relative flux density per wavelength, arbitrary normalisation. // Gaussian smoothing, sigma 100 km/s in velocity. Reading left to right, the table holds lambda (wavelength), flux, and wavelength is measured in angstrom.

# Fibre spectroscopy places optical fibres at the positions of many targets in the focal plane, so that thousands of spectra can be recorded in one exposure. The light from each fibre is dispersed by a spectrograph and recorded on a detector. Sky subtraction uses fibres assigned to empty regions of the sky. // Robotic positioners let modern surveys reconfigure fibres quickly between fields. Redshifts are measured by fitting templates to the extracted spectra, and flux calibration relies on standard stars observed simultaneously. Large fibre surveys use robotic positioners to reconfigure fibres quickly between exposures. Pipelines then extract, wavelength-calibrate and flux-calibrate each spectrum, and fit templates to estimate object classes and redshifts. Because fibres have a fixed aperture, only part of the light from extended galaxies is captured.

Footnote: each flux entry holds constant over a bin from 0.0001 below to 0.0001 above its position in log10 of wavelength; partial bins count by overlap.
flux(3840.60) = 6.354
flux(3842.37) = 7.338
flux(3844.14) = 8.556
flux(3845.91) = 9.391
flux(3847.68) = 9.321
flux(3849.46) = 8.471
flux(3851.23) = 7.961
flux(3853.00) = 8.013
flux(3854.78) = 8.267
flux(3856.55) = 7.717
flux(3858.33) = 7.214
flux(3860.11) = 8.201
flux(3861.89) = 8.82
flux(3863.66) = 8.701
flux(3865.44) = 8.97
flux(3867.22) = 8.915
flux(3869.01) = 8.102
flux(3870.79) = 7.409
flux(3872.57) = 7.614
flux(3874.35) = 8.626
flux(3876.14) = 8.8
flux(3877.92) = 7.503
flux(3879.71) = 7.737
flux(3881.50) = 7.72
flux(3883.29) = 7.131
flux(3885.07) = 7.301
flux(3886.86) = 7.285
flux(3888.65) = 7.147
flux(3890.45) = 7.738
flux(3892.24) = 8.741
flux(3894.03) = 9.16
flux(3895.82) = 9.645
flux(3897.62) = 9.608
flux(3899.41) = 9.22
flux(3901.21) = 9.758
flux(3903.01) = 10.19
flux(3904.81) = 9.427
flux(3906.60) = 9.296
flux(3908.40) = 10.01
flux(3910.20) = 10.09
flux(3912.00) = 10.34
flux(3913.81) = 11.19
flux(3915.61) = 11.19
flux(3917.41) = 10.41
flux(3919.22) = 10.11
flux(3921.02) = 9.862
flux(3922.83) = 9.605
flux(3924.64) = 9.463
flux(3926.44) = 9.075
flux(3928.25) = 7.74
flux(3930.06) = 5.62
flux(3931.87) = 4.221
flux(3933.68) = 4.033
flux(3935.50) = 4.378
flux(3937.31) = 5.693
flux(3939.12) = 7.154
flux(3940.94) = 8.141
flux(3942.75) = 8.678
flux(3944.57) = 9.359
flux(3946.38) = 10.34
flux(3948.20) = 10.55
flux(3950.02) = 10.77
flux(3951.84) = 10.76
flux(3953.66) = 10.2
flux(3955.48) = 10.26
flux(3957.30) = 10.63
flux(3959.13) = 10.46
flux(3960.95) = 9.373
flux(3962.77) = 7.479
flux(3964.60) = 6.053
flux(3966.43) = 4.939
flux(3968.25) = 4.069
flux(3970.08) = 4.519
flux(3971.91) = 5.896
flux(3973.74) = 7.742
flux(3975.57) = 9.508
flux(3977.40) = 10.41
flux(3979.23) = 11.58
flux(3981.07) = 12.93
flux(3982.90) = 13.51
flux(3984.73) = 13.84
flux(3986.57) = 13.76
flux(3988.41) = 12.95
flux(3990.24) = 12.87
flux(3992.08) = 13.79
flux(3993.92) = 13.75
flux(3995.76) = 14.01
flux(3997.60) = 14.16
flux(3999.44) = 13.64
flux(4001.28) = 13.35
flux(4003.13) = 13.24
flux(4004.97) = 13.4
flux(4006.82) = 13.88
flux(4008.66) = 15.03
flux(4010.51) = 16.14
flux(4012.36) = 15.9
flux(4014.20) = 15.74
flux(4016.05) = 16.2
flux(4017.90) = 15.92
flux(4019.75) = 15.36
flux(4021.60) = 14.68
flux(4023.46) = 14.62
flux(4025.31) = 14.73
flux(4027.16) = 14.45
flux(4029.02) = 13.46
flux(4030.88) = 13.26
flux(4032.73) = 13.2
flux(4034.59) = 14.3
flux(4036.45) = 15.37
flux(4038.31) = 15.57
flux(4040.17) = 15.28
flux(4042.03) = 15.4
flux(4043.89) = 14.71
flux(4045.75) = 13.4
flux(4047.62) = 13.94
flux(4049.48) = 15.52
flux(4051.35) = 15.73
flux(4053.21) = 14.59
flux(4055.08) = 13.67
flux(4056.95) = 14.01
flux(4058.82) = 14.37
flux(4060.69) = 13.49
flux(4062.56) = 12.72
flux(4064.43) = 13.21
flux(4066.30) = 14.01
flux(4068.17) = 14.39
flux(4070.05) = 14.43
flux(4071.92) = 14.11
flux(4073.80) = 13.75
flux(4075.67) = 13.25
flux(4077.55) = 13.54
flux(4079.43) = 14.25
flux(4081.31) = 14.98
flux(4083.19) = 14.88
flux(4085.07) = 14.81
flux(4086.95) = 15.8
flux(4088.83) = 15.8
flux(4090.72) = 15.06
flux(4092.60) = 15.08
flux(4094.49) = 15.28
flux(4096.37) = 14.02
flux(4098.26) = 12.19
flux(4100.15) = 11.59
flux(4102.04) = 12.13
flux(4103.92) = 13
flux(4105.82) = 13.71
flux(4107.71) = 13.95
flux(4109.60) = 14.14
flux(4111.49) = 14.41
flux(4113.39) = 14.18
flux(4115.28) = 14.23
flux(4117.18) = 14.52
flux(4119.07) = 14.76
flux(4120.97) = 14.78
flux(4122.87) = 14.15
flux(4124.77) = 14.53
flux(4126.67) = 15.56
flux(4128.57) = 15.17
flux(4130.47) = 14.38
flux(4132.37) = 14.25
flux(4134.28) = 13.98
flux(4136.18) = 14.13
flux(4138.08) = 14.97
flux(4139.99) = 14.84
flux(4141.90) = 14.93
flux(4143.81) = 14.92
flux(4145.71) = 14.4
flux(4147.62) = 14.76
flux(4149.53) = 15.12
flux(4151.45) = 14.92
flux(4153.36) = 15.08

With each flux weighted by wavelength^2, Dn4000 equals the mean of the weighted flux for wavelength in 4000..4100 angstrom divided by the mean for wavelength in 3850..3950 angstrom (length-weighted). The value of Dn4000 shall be 1.84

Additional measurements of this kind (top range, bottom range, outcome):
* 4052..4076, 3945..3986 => 1.55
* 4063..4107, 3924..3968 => 1.86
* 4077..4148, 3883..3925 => 1.70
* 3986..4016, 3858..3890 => 1.90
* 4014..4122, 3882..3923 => 1.67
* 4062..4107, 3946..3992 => 1.50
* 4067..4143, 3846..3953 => 1.85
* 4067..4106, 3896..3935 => 1.70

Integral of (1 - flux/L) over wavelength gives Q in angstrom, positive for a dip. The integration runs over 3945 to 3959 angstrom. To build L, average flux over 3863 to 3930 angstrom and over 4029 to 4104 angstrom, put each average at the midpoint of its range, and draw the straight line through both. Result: 0.2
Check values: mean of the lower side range 8.9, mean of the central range 10.5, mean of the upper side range 14.2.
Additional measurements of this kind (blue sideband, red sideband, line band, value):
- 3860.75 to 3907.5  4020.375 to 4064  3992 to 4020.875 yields -3.5 angstrom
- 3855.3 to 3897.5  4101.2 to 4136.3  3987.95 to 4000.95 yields -2.9 angstrom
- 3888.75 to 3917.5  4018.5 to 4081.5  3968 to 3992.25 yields 3.1 angstrom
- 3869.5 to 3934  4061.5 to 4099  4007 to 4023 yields -4.3 angstrom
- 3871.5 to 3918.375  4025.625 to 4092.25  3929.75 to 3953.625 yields 6.2 angstrom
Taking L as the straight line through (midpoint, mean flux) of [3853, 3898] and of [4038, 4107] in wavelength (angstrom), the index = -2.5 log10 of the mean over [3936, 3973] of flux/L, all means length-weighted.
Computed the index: 0.27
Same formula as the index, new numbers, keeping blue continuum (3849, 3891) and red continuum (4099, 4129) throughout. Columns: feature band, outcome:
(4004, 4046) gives -0.25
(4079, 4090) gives -0.14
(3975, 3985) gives -0.12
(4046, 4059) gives -0.16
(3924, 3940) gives 0.44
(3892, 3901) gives -0.09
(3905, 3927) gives -0.11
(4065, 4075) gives -0.09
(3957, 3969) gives 0.34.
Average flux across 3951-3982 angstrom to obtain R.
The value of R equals 8.63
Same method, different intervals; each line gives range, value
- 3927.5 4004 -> 9.69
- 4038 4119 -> 14.2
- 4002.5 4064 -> 14.6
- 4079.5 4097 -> 15.1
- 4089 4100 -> 14.2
